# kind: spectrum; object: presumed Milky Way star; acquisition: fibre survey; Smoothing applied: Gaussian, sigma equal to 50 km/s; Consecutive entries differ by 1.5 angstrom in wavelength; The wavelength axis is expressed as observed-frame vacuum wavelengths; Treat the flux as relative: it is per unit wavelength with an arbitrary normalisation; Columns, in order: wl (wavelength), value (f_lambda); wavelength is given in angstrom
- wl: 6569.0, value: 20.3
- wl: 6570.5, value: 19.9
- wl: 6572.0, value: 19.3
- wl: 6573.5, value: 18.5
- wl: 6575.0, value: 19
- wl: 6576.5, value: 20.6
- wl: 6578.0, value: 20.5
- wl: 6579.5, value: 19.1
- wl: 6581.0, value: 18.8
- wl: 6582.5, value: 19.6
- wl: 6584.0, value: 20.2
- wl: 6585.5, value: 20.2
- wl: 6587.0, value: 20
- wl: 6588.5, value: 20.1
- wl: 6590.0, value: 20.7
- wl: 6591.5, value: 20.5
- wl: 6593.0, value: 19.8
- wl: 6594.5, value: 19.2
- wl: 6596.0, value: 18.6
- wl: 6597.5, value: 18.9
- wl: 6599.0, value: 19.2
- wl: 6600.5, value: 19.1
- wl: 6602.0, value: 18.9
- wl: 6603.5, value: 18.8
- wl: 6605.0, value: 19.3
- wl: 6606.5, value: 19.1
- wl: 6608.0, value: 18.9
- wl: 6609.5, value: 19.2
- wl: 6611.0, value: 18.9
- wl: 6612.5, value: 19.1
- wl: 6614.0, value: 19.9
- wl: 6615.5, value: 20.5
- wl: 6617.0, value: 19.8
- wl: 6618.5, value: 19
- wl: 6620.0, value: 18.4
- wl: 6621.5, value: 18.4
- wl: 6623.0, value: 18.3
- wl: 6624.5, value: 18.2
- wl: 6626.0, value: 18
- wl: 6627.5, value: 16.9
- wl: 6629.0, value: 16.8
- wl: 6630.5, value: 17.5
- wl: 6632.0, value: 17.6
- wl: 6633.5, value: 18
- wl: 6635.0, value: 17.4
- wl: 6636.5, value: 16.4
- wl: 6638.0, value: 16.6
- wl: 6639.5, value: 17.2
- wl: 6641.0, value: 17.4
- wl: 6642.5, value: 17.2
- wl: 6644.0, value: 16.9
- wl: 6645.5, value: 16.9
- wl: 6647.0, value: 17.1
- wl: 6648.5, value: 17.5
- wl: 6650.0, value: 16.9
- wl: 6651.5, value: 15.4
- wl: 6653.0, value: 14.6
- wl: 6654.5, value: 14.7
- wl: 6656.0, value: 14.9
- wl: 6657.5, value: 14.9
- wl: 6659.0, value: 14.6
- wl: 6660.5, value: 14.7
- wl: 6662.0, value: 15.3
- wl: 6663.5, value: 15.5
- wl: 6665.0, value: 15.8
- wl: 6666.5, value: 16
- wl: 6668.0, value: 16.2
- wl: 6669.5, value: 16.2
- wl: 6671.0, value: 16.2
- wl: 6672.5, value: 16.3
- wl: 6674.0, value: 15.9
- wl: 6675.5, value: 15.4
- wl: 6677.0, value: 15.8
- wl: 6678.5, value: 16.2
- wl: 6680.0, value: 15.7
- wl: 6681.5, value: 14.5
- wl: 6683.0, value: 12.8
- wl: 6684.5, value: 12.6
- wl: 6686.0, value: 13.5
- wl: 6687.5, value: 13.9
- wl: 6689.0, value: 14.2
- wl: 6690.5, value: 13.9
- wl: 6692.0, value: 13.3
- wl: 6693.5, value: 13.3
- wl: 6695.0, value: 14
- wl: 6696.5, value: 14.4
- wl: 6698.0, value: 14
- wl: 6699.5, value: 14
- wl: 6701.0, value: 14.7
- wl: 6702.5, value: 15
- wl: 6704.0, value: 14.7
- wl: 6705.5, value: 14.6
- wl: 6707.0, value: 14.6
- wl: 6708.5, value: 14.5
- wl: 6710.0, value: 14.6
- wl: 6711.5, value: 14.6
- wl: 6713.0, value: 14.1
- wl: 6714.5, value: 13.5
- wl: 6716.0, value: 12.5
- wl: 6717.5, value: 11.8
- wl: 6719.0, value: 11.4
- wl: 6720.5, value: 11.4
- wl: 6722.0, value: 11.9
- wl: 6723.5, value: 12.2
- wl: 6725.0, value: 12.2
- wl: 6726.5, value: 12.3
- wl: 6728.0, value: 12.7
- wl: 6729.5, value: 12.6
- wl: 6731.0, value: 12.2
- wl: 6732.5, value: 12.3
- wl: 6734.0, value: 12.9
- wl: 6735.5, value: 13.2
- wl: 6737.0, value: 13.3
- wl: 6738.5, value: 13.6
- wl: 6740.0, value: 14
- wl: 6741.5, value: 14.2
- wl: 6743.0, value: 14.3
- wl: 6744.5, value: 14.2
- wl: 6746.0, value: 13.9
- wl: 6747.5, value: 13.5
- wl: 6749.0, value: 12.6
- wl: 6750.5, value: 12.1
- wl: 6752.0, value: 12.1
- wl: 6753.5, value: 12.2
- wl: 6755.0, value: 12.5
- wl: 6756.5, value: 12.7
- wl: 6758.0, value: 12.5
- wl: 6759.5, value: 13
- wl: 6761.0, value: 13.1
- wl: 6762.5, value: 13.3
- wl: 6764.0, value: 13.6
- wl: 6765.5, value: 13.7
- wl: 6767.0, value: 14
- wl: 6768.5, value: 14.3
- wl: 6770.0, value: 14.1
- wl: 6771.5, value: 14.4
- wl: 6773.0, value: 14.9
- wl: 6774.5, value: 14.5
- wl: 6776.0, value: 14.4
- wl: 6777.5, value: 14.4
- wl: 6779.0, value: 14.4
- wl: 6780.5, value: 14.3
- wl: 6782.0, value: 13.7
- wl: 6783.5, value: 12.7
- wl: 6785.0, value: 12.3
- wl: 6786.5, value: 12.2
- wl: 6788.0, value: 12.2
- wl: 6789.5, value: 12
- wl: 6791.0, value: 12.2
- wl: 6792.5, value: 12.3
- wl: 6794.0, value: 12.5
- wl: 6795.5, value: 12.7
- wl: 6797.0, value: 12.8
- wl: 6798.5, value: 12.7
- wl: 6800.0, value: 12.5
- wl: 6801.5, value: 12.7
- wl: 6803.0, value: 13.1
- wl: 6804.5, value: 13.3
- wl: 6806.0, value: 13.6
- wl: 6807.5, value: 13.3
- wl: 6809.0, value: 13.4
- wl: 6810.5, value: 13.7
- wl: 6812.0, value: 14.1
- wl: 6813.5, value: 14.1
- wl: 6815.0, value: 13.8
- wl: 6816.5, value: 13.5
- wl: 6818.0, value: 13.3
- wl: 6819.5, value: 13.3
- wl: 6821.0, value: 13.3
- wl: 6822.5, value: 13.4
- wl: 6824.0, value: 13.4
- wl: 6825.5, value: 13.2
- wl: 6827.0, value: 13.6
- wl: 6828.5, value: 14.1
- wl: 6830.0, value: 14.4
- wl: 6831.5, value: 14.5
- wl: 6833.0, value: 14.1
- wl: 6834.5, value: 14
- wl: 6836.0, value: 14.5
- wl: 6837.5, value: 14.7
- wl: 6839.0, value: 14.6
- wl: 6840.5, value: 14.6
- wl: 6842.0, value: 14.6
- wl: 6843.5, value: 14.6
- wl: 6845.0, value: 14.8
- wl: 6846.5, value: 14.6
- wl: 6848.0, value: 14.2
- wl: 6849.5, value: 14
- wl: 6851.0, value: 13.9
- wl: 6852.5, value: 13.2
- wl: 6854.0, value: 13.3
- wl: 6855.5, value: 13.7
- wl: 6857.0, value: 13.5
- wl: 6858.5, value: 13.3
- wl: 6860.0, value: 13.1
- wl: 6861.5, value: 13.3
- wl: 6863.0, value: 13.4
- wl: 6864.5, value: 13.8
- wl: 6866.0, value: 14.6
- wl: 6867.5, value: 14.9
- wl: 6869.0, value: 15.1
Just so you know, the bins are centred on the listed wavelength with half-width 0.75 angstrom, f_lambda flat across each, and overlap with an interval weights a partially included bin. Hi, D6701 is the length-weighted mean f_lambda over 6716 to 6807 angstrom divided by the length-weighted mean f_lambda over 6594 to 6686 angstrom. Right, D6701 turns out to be 0.8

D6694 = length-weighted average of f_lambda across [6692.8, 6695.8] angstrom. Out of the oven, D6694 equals 13.7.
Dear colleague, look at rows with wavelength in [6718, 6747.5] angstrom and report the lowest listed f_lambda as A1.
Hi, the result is 11.4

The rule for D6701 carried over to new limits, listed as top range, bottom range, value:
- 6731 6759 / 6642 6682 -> 0.83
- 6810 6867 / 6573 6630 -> 0.72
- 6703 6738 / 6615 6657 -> 0.76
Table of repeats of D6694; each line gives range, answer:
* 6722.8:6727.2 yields 12.2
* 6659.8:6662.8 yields 15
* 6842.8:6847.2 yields 14.7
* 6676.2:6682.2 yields 15.6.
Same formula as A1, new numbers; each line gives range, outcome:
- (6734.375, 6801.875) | 12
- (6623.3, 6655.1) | 14.6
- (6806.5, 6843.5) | 13.2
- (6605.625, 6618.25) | 18.9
